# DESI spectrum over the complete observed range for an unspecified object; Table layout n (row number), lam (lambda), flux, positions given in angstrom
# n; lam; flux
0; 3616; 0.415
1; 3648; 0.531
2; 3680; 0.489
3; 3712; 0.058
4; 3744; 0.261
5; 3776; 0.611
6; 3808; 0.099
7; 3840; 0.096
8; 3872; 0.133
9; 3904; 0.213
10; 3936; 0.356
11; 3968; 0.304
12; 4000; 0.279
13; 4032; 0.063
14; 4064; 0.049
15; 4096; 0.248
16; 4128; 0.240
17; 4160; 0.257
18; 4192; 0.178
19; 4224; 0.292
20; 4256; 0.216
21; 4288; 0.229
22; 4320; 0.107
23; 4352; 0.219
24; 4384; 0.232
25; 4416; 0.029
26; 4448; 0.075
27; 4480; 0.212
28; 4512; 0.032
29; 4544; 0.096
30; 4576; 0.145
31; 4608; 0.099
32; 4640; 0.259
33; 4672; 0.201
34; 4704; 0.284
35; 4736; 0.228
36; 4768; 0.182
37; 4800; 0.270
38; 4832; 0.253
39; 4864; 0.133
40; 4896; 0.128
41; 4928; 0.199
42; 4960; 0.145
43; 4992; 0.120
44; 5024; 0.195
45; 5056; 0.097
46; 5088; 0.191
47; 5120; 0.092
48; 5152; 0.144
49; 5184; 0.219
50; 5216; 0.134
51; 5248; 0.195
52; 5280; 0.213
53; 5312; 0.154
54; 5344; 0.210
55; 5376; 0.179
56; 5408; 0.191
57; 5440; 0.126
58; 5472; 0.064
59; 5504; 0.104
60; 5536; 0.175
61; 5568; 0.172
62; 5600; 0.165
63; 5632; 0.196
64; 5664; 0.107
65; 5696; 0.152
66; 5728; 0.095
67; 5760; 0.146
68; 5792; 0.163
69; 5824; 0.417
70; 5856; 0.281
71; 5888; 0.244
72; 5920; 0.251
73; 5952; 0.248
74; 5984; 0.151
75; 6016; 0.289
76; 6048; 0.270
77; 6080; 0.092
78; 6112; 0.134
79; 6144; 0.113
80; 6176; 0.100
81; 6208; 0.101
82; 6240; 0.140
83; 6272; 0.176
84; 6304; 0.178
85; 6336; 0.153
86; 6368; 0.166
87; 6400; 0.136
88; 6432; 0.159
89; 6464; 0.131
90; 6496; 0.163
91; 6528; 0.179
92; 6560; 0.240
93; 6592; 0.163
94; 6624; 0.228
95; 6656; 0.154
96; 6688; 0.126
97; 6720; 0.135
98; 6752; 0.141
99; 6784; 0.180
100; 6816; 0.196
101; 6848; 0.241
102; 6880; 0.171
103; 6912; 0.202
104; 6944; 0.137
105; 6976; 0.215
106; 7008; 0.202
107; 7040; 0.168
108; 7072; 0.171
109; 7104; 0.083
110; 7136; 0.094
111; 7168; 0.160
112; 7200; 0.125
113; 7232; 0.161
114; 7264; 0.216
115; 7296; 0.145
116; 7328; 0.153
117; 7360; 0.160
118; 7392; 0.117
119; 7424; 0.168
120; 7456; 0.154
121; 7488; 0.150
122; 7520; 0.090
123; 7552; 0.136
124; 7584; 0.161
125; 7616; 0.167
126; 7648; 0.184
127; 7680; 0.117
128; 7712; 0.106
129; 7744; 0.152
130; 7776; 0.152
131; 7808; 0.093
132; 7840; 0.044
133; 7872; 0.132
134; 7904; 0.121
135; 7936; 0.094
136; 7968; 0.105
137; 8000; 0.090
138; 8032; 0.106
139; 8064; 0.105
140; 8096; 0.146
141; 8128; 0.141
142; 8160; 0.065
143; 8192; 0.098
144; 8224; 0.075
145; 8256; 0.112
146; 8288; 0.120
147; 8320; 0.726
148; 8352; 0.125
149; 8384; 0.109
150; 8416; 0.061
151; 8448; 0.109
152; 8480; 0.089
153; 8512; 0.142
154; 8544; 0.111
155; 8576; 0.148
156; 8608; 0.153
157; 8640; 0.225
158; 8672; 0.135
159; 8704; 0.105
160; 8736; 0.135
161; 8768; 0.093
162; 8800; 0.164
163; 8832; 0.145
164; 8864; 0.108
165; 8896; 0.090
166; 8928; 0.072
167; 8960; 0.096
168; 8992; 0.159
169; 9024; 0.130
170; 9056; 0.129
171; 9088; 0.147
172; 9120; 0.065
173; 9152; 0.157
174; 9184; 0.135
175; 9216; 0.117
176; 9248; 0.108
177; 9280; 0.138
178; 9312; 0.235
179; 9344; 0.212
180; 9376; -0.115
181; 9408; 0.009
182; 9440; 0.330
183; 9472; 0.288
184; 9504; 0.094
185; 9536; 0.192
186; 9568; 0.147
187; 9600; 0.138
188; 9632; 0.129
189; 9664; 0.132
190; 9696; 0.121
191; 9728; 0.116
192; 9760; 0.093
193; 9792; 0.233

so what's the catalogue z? 1.23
